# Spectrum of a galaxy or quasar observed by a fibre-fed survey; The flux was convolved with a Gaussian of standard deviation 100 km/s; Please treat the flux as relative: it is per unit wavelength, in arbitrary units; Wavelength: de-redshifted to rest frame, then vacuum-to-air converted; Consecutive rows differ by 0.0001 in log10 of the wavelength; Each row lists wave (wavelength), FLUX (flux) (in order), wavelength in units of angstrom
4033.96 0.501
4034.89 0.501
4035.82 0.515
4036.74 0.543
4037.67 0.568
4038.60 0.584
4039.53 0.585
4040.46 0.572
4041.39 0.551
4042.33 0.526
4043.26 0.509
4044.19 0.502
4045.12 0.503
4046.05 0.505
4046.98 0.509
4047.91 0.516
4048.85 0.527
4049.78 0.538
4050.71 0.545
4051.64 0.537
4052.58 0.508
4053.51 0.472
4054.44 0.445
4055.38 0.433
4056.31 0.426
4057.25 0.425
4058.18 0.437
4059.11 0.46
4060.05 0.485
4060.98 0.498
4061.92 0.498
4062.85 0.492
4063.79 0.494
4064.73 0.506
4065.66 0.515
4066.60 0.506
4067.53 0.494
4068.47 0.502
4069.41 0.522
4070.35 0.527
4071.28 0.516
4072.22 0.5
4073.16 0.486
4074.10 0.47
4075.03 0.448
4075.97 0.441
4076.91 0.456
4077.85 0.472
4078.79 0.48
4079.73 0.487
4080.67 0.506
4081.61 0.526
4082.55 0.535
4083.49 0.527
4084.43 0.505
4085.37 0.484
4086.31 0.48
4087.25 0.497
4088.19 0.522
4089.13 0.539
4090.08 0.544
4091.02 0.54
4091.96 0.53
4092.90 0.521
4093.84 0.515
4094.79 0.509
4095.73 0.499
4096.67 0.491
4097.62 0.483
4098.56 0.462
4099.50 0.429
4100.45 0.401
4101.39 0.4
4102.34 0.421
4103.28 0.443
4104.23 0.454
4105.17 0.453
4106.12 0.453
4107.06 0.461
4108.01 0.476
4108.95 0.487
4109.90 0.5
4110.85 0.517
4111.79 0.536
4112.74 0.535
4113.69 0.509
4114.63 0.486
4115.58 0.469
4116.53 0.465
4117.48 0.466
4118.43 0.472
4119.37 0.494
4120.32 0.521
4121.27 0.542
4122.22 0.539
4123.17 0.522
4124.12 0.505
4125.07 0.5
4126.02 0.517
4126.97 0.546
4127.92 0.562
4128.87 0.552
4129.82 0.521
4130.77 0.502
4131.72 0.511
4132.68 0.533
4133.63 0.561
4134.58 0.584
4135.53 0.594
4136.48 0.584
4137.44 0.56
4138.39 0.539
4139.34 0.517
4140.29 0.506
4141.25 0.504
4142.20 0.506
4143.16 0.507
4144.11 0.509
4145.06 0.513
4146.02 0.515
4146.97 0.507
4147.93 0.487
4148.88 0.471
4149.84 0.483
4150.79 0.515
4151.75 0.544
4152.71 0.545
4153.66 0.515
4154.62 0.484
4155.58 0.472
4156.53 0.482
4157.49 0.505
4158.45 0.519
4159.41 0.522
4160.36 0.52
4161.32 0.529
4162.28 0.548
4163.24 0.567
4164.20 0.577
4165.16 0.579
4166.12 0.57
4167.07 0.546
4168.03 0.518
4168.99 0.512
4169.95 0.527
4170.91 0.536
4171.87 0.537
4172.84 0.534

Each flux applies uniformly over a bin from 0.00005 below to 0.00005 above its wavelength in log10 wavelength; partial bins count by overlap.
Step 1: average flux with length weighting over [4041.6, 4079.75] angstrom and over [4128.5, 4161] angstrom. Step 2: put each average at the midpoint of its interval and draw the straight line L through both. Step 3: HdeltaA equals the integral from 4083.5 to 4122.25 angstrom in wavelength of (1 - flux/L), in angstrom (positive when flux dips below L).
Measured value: 1.3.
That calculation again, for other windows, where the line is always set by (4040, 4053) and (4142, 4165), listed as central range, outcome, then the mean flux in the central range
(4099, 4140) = 1.2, 0.503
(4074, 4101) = 1.4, 0.493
